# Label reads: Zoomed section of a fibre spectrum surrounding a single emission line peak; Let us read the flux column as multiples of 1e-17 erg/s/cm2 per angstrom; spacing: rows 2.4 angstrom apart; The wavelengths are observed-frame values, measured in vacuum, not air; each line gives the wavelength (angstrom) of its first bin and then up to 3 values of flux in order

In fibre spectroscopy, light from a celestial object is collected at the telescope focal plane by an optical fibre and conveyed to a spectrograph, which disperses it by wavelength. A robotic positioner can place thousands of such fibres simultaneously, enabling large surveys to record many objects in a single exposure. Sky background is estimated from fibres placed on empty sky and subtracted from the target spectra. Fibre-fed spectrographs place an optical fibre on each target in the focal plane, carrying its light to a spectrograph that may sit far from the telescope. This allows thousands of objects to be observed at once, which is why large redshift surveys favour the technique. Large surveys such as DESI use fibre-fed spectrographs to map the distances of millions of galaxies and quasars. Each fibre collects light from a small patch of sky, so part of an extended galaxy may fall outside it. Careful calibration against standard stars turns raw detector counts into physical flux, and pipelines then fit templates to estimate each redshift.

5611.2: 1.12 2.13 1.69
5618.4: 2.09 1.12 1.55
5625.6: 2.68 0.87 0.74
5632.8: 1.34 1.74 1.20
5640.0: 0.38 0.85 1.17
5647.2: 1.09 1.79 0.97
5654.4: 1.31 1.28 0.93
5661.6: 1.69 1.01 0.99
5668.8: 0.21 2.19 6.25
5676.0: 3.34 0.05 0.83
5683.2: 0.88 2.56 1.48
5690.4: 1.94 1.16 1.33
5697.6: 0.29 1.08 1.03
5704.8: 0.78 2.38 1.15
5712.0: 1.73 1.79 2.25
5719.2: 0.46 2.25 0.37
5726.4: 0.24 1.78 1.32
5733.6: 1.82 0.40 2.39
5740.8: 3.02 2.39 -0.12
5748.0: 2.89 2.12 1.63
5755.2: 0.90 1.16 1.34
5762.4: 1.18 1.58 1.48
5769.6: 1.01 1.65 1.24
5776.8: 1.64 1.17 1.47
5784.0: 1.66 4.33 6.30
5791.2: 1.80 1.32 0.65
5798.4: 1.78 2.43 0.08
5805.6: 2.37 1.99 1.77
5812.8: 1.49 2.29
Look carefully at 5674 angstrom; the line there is Hbeta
